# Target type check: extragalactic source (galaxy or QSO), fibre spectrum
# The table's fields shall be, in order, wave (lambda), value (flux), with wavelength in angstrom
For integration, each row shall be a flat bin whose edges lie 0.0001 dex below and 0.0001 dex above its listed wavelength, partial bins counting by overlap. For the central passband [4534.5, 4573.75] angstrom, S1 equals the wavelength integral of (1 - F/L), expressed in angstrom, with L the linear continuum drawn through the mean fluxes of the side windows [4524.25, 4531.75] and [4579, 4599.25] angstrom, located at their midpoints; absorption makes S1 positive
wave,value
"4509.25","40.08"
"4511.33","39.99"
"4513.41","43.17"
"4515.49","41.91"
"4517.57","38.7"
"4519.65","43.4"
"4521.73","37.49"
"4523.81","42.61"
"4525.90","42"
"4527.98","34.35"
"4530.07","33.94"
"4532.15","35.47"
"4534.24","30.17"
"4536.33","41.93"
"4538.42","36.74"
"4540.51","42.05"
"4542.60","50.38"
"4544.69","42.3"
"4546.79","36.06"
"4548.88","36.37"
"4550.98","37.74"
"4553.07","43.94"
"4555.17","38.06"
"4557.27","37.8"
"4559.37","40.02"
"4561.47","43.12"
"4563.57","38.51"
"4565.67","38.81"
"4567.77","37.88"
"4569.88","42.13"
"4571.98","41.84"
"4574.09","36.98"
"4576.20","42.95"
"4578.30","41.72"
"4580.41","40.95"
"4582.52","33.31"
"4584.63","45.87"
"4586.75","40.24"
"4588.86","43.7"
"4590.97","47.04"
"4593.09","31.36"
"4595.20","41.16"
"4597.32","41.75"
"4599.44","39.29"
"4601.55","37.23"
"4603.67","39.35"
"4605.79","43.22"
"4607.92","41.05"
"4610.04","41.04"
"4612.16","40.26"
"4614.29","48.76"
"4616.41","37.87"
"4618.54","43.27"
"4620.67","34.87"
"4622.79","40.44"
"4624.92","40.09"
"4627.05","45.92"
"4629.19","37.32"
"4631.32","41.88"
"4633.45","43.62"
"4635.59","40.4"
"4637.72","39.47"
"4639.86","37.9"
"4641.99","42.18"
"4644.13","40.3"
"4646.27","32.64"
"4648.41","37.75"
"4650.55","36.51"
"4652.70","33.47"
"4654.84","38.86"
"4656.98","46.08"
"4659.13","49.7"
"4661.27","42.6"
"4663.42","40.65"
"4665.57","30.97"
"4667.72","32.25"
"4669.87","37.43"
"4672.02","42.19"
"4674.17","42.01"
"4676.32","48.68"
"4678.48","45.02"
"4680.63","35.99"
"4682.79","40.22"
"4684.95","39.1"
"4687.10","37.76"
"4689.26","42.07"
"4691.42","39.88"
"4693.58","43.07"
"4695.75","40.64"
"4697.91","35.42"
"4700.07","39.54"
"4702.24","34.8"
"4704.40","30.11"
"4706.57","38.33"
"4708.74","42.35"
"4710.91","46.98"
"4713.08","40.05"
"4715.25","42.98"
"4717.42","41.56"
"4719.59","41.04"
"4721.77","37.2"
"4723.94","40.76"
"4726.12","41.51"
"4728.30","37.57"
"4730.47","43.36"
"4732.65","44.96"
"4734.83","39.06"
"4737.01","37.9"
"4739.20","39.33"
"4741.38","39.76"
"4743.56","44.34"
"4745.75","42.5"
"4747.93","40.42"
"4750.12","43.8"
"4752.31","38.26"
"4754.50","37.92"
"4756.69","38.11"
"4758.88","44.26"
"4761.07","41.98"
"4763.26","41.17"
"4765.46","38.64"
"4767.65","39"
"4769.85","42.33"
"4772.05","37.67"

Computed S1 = -1.5 angstrom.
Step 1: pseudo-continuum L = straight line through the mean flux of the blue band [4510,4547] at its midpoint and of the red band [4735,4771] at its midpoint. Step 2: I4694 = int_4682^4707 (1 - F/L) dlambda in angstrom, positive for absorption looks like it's 1.20 angstrom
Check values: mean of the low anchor 39.7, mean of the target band 38.4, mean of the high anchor 40.6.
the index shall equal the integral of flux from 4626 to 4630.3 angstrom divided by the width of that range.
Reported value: 41.5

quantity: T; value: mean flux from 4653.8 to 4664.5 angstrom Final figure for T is 43.6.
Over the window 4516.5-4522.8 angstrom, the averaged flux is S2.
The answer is 39.9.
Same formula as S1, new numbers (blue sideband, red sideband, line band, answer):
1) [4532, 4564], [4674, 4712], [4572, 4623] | -1.1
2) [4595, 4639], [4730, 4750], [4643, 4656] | 1.4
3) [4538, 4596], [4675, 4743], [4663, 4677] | 0.5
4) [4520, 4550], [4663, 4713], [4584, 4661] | -2.9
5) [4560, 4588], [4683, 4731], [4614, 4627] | -0.2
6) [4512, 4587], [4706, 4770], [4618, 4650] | 0.4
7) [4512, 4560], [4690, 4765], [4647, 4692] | 0.2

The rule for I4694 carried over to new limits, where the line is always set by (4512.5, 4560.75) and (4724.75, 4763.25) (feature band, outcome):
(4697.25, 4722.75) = 0.9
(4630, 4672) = 1.0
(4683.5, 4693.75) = 0.1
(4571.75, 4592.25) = -0.8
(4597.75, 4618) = -0.5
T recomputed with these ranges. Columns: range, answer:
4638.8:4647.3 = 38.3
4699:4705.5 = 34.8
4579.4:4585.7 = 40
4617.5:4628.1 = 40.9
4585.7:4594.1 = 40.6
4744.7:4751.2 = 42.3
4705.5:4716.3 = 42.1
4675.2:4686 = 41.8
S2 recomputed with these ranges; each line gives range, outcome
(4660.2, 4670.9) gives 36.8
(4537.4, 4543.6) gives 43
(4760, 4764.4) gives 41.5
